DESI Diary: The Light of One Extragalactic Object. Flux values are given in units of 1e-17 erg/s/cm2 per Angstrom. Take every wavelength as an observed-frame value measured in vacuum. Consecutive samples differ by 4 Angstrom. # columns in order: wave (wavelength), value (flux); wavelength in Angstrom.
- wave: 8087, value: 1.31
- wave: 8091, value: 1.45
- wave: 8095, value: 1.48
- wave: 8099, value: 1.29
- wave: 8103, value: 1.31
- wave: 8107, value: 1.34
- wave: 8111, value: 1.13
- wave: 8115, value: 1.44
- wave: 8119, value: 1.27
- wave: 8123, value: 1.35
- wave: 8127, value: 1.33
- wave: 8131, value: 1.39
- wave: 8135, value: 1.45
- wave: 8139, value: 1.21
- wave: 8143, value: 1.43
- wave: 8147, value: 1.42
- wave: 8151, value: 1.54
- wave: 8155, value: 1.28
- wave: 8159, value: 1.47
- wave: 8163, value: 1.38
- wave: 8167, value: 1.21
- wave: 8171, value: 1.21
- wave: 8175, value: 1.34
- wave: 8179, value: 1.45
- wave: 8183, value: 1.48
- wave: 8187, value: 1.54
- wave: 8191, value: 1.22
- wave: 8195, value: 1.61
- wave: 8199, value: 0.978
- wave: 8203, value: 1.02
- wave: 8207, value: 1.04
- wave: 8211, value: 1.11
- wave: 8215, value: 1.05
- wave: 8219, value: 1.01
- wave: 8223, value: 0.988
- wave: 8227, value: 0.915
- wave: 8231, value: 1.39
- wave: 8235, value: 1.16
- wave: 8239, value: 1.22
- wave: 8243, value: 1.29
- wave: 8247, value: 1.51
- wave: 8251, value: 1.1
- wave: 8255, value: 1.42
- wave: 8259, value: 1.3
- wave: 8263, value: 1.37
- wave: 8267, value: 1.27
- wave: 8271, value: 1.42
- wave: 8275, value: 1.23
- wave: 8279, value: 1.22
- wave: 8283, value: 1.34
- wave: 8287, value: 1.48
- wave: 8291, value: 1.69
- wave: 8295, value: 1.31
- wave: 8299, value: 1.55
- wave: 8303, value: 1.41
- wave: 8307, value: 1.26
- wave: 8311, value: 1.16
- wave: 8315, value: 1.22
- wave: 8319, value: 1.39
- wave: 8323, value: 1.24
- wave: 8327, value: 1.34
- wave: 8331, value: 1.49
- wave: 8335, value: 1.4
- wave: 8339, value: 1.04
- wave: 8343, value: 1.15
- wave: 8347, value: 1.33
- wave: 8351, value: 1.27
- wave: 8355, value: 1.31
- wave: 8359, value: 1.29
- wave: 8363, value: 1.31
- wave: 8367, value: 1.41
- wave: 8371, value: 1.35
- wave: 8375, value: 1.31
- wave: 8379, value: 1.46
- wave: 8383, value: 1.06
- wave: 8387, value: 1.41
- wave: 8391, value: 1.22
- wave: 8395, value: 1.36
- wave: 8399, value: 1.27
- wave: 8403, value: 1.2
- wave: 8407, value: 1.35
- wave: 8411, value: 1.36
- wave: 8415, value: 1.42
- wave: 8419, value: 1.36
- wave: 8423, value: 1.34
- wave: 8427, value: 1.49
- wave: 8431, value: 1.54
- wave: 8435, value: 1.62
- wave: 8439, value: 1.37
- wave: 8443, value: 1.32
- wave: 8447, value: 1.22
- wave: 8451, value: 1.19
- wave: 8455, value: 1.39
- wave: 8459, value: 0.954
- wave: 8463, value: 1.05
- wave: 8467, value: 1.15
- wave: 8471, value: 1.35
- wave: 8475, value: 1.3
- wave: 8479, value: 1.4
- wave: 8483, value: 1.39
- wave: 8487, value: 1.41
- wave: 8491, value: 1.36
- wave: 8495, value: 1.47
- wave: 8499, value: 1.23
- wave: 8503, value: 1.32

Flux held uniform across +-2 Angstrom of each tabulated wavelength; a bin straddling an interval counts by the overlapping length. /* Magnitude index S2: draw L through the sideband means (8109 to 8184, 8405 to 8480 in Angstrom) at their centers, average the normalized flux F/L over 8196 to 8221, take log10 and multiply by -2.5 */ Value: 0.264 mag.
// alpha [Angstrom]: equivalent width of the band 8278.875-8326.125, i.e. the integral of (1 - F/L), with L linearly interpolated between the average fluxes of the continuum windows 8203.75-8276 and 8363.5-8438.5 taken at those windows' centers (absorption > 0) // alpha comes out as -3.5 Angstrom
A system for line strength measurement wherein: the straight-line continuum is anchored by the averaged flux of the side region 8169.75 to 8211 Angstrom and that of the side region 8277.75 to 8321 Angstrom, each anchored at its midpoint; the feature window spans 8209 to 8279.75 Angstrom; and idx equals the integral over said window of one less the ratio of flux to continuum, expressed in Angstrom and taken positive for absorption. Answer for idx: 5.61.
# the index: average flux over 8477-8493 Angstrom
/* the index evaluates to 1.39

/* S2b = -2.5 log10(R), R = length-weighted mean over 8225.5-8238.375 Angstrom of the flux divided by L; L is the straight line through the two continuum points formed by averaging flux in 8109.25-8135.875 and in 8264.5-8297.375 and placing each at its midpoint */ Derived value 0.16 mag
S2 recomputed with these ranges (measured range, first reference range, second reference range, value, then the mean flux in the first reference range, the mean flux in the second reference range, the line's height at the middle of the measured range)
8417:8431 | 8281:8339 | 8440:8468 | -0.157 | 1.37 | 1.19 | 1.23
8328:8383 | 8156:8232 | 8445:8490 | -0.052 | 1.23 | 1.26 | 1.25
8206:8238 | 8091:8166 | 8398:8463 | 0.235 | 1.36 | 1.33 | 1.35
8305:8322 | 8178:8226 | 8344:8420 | 0.012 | 1.2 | 1.32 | 1.27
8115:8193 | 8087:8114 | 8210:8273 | -0.063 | 1.34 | 1.22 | 1.29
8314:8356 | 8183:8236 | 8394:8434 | 0.004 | 1.17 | 1.38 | 1.3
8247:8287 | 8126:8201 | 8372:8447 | 0.036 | 1.37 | 1.36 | 1.36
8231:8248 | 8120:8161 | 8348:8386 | 0.048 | 1.38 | 1.31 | 1.35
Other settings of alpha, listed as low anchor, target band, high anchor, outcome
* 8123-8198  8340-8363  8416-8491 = 1.4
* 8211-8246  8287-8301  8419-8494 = -3.8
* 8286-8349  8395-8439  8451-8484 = -4.1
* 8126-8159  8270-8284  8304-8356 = 0.2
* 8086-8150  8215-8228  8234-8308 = 3.5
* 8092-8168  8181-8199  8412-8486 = -0.8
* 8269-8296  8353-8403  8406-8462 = 1.9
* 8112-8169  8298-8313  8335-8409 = -0.3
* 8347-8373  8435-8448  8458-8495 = -0.6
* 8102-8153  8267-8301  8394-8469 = -1.6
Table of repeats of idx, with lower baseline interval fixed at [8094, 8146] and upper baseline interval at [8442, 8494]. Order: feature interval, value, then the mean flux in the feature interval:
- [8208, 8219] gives 2.1 Angstrom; 1.06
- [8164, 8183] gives 0.0 Angstrom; 1.33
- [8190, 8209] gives 2.2 Angstrom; 1.17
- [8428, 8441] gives -2.4 Angstrom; 1.51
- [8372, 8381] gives -0.6 Angstrom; 1.38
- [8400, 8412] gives -0.1 Angstrom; 1.3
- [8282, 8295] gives -1.8 Angstrom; 1.49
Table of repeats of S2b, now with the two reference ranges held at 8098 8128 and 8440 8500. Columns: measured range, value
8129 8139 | -0.06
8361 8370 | -0.06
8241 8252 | -0.02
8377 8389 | -0.02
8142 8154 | -0.12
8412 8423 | -0.08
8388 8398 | -0.01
